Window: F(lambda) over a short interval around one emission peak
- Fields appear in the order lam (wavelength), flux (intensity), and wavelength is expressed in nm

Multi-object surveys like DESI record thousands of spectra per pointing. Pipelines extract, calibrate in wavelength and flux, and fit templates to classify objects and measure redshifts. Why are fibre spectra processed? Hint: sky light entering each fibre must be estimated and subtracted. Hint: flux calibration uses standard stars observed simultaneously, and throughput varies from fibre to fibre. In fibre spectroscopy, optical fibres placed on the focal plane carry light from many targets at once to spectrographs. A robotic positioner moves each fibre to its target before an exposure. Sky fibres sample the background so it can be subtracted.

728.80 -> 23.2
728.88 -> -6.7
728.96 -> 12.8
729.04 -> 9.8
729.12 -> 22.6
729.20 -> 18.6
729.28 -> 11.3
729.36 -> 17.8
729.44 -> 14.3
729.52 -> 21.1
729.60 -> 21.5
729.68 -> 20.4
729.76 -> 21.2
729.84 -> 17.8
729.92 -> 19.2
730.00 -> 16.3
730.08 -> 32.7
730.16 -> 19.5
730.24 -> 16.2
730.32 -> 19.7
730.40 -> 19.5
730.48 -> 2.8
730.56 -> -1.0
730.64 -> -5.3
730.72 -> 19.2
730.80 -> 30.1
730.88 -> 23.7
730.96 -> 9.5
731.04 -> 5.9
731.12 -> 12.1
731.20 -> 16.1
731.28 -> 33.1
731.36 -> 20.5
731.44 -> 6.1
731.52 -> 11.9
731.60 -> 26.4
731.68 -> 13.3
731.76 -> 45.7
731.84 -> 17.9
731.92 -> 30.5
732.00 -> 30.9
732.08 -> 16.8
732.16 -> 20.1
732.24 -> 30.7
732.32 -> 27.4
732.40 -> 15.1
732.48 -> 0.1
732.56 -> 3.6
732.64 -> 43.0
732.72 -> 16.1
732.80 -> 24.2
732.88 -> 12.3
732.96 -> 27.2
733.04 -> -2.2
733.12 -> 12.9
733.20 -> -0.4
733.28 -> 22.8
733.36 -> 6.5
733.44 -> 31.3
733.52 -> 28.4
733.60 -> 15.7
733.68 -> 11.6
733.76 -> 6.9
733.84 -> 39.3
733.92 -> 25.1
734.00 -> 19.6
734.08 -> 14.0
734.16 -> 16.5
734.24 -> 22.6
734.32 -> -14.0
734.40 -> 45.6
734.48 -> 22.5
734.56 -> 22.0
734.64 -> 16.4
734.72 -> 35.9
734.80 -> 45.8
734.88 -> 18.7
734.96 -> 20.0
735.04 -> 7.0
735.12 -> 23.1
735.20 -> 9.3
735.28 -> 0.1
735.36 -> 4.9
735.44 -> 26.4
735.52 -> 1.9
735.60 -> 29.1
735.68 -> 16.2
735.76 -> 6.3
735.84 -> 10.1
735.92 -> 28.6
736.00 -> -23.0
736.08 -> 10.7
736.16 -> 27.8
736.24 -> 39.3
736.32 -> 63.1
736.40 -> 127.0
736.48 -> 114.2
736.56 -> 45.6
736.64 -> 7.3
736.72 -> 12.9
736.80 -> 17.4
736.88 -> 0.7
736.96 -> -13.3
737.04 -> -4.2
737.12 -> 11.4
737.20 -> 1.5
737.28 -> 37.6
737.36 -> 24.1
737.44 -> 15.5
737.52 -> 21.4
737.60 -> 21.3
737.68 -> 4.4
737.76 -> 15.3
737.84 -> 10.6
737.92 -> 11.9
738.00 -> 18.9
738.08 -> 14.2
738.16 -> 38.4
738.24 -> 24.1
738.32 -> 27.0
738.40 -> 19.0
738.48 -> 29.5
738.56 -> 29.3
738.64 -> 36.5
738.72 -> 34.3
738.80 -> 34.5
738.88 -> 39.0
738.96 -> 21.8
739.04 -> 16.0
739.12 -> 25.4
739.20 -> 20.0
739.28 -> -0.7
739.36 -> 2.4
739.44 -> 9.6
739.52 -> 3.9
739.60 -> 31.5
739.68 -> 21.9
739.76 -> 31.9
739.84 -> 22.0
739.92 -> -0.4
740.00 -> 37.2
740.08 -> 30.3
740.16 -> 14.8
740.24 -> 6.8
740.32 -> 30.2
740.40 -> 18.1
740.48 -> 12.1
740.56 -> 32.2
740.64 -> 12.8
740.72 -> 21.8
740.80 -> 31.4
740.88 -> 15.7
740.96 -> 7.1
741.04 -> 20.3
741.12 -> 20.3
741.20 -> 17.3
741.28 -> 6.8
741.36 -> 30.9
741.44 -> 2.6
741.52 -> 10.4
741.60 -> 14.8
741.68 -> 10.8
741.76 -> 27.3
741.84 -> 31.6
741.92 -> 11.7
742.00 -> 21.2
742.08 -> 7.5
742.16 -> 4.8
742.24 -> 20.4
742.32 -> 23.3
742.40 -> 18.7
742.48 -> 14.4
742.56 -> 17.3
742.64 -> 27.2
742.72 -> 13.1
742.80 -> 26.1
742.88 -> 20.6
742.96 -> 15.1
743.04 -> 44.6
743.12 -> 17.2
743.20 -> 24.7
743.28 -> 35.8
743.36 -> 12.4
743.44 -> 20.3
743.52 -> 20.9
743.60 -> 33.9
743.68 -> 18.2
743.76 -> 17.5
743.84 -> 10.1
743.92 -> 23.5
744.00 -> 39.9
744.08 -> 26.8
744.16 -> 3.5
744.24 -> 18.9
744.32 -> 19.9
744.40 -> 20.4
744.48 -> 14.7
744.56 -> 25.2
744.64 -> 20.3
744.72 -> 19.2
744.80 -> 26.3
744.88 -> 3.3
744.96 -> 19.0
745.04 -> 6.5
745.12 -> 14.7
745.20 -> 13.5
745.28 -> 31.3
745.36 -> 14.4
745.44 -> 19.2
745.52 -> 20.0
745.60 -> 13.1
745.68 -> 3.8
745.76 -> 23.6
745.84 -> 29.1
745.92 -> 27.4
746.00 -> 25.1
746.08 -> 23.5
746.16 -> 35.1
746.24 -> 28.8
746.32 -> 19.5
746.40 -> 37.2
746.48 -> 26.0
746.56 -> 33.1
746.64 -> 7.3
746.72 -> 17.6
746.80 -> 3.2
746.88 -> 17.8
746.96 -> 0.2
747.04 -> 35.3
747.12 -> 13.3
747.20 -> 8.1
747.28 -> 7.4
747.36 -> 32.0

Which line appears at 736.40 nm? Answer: H-alpha 6563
